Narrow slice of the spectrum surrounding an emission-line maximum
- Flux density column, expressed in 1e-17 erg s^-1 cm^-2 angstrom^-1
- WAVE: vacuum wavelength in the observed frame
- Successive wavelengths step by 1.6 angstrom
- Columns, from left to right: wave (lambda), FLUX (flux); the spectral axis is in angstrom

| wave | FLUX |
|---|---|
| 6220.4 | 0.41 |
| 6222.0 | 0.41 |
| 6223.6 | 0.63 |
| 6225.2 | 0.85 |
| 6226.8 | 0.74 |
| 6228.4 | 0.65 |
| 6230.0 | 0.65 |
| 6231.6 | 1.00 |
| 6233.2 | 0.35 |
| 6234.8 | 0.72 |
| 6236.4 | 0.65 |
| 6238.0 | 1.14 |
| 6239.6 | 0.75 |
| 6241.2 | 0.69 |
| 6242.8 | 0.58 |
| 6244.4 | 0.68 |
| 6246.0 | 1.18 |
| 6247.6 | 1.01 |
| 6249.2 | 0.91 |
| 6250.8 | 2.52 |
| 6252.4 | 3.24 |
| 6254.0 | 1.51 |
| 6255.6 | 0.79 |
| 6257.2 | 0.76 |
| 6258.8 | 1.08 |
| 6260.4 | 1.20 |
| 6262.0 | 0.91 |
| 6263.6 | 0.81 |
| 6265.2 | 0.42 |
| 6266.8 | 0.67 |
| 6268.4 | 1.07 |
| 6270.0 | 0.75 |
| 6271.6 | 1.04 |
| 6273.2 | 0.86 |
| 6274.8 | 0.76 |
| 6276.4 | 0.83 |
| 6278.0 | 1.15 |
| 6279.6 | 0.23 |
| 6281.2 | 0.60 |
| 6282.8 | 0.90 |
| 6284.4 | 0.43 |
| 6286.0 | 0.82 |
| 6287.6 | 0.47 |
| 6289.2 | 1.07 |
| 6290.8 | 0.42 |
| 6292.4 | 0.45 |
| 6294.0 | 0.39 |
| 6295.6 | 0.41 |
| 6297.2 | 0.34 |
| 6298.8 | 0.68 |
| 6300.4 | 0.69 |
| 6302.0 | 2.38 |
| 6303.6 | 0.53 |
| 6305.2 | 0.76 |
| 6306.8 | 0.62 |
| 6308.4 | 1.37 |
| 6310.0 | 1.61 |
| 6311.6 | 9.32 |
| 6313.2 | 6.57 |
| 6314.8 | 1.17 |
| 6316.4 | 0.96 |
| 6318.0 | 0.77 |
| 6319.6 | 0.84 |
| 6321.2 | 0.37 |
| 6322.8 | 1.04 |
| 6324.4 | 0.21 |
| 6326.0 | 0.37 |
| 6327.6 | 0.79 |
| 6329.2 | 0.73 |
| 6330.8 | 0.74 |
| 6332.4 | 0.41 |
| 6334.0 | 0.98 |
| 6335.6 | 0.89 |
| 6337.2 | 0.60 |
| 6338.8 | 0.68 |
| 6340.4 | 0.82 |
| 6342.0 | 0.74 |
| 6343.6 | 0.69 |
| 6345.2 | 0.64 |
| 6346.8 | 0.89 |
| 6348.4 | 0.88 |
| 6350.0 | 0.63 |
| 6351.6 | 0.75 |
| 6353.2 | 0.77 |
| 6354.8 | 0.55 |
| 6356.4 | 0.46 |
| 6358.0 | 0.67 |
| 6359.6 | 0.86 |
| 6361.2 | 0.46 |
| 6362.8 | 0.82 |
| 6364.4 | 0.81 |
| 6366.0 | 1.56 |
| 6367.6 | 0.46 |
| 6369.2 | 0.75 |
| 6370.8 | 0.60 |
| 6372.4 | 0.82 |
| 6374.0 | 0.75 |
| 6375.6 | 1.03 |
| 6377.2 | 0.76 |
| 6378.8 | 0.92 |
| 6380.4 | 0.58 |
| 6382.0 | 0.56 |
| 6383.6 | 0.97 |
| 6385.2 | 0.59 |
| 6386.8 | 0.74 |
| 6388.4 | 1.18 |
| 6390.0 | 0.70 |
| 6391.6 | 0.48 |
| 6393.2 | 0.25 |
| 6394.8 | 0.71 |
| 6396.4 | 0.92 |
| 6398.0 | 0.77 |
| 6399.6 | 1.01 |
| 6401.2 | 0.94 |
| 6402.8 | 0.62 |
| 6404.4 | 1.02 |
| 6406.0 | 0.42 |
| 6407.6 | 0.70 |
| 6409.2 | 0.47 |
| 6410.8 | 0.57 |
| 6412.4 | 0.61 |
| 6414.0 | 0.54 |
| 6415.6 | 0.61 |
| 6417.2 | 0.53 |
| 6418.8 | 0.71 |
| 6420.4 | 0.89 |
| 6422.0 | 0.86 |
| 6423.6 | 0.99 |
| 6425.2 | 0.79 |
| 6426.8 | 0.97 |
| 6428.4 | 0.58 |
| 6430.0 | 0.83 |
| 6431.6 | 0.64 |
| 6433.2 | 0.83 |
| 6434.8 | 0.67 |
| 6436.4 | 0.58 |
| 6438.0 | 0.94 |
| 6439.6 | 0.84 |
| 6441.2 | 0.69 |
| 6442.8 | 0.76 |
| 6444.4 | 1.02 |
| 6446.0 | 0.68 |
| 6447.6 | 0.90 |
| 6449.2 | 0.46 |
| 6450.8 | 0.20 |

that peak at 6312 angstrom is [O III] 5007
